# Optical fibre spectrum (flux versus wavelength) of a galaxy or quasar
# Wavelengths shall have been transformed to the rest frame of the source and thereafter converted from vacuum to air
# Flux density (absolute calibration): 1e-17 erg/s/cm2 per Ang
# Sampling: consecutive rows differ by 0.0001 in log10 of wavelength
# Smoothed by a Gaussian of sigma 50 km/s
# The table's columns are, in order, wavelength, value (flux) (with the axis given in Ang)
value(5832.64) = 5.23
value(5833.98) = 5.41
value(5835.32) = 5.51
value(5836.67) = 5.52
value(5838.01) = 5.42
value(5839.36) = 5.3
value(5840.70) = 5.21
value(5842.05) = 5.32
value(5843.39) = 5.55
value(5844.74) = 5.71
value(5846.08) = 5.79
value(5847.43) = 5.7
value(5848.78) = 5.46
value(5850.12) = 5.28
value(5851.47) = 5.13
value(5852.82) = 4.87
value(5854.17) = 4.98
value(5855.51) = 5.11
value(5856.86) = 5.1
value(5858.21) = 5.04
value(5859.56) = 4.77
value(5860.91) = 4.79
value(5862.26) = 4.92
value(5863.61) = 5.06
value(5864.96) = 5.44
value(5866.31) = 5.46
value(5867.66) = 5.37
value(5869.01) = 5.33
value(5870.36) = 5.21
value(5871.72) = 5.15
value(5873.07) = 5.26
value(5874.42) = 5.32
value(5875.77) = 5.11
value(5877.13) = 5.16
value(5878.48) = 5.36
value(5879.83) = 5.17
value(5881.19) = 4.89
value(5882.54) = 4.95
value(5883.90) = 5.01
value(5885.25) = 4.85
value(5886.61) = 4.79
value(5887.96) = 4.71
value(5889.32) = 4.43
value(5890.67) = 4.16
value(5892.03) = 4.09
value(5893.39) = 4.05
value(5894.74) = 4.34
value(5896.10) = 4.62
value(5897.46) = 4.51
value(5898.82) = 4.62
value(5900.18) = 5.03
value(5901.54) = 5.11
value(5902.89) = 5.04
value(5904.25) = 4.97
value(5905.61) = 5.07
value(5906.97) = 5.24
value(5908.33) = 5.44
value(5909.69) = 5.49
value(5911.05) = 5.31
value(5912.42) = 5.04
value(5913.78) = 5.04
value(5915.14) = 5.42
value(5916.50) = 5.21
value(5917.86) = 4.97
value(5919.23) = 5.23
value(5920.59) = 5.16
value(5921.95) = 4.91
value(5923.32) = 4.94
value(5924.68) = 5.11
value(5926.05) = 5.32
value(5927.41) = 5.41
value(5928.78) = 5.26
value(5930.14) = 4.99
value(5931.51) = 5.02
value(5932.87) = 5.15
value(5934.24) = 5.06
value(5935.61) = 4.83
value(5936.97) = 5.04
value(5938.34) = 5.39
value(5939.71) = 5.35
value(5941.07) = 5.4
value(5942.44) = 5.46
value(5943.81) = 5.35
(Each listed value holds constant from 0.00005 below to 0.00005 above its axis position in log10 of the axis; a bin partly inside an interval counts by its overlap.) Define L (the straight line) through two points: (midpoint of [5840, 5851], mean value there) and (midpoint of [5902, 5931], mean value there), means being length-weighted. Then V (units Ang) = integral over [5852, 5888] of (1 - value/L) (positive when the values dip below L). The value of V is 2.0 Ang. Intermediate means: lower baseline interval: 5.5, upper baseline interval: 5.17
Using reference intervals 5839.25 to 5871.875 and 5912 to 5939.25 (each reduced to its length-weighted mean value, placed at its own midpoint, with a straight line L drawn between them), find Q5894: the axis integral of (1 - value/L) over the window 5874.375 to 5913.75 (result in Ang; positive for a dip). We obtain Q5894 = 2.2 Ang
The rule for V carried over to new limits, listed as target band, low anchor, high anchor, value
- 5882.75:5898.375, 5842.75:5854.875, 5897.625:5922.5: 2.05 Ang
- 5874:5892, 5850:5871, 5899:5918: 0.89 Ang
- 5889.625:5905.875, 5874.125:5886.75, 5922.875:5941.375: 1.53 Ang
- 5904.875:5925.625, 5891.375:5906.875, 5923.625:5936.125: -1.07 Ang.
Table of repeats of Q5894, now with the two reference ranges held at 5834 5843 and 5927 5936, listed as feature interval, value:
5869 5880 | 0.1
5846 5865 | 0.7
